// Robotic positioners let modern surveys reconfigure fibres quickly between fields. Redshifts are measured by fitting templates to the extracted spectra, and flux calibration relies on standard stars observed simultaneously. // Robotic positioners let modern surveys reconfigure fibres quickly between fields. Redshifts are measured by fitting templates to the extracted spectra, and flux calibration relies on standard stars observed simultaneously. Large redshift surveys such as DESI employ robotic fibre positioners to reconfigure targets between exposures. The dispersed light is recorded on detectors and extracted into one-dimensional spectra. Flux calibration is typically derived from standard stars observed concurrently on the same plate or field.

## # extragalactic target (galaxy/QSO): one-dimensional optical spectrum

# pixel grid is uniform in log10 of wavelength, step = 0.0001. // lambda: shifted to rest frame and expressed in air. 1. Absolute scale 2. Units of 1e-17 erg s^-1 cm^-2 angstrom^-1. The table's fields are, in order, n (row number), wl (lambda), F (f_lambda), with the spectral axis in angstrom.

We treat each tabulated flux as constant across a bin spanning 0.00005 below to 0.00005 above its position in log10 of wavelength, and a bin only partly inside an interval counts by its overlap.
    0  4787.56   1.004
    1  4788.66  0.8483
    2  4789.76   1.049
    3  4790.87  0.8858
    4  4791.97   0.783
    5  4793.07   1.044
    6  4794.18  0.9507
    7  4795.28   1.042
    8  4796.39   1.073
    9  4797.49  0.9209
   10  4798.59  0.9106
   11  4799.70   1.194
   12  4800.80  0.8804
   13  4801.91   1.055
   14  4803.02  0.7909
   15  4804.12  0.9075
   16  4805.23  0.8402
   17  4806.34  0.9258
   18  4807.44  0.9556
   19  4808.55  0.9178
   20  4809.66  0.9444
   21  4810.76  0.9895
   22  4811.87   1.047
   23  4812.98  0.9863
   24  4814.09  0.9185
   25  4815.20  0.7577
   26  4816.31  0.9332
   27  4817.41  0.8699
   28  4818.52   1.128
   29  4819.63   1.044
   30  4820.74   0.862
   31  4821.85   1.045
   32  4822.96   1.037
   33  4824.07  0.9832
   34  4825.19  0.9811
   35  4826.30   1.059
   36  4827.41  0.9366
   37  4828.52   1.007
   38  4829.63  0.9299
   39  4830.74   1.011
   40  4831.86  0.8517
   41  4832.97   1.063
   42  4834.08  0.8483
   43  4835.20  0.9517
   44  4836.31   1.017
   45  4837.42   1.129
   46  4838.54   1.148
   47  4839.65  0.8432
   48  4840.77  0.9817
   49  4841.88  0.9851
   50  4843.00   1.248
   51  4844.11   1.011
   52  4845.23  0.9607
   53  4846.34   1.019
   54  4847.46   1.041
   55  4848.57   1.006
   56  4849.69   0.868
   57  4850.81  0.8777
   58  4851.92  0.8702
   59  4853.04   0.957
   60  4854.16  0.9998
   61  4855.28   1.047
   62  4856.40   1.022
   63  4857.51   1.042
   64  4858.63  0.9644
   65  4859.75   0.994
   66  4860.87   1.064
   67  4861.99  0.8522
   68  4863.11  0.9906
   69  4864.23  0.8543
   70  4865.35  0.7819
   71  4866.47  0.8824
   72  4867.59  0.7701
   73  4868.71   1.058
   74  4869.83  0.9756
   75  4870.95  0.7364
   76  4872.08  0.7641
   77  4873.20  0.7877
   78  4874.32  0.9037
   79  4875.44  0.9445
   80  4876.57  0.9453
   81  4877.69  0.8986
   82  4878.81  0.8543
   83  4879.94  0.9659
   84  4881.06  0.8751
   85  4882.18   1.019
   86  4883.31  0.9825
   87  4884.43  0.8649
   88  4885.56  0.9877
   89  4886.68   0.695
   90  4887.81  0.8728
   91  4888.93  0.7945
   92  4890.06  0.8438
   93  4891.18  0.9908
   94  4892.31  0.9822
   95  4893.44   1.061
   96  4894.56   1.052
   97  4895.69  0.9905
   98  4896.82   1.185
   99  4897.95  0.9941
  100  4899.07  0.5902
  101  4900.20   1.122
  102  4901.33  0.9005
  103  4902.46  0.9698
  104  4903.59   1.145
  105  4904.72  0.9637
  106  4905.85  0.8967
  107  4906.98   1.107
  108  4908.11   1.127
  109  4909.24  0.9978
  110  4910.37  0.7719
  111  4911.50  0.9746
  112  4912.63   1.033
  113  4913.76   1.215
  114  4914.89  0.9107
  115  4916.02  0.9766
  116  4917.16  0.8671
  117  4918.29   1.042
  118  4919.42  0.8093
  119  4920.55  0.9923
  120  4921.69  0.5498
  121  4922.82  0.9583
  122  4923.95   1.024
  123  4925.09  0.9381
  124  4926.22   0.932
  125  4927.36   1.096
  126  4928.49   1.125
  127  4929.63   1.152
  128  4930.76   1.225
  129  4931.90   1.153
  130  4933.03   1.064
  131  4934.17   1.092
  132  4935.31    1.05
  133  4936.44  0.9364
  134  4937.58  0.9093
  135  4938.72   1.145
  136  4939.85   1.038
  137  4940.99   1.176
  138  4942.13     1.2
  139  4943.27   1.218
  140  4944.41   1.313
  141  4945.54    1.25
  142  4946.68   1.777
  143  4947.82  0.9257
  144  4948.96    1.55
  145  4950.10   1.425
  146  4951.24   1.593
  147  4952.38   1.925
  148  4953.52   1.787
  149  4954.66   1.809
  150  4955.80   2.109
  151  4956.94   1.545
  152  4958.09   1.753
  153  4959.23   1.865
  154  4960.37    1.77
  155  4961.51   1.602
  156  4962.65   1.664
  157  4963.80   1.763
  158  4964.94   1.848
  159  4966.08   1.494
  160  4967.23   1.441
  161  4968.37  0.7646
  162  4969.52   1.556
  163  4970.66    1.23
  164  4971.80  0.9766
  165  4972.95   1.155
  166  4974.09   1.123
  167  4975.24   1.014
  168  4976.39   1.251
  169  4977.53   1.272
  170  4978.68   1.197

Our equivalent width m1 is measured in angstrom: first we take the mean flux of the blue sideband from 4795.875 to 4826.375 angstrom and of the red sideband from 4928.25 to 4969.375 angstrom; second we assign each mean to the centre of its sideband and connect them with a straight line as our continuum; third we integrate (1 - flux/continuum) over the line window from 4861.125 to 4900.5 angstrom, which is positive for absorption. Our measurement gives 9.2 angstrom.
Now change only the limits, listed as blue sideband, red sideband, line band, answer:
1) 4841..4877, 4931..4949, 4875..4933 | 5.3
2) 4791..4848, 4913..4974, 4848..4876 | 4.1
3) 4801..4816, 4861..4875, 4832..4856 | -2.7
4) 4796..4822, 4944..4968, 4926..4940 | 4.1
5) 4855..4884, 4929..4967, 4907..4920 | 2.4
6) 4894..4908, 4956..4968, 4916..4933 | 3.6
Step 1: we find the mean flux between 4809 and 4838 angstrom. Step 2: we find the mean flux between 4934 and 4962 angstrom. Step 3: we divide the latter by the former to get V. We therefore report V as 1.47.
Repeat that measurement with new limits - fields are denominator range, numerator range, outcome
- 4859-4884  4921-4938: 1.12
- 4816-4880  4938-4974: 1.53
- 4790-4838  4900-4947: 1.09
